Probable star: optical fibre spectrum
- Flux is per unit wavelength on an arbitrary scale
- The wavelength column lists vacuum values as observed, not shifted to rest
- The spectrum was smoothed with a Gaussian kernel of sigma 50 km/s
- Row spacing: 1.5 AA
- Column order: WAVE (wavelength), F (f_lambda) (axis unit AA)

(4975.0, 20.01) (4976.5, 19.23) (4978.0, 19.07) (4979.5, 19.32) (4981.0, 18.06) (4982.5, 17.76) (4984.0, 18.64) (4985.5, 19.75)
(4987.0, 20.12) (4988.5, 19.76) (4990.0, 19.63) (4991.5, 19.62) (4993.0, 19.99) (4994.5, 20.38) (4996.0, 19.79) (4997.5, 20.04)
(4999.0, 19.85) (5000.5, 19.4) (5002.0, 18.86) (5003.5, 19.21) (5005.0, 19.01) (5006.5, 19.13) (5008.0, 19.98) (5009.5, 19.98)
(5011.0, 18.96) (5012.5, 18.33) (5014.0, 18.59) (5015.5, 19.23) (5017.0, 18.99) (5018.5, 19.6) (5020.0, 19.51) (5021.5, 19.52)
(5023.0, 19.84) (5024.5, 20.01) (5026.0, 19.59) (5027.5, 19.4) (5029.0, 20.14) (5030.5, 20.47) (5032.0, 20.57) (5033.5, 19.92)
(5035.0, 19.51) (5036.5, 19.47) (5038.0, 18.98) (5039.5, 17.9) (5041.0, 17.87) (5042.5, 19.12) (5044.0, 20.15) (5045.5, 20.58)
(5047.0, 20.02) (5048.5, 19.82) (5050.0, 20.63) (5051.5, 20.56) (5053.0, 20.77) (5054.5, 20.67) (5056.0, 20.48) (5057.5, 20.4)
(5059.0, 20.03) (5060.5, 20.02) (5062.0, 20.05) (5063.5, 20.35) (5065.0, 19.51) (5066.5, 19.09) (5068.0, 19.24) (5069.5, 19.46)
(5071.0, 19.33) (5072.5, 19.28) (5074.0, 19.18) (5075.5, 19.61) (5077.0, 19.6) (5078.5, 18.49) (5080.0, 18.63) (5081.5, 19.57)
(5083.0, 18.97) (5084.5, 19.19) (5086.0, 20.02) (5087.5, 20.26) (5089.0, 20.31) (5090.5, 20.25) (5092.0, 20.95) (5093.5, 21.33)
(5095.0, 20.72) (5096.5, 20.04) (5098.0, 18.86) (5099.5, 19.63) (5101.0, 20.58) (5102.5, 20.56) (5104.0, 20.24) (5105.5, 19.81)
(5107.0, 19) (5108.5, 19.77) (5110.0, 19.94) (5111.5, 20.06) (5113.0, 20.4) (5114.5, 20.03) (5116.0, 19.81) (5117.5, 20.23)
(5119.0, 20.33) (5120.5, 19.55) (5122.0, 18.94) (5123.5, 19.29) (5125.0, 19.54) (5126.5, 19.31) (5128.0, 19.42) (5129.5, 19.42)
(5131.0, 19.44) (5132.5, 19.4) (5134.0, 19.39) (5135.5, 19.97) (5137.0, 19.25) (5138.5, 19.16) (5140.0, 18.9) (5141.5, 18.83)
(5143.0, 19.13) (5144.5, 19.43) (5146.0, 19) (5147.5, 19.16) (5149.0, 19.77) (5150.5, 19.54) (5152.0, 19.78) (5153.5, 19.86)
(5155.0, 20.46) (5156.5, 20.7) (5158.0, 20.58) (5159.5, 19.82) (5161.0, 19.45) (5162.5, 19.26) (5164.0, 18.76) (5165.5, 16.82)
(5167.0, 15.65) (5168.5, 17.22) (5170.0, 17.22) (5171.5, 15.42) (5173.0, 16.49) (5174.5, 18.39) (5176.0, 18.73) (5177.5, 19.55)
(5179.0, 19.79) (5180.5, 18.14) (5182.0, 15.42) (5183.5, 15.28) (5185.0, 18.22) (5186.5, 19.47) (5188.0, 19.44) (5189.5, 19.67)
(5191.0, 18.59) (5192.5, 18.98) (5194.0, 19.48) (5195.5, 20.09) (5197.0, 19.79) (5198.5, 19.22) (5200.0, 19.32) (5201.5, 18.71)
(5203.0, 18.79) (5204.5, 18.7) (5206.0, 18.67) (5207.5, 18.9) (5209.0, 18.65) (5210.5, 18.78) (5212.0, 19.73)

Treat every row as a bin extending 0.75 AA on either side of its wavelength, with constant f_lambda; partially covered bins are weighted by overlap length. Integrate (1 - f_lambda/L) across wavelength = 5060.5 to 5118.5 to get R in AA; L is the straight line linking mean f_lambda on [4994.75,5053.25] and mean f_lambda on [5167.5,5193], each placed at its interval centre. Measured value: -2.8 AA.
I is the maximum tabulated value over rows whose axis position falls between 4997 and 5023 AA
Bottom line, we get 20.04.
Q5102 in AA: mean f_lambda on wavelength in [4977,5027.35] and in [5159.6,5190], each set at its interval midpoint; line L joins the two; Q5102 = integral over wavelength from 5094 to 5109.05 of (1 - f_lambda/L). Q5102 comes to -1.1 AA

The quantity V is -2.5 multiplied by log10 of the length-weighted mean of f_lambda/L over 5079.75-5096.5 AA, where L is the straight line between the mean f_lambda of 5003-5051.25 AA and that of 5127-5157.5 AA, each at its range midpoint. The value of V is -0.03 mag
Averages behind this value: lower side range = 19.5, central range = 20.1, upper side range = 19.5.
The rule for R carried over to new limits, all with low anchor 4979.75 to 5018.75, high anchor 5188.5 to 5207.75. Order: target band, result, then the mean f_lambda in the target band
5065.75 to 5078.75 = 0.0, 19.3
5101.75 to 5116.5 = -0.6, 20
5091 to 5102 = -0.6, 20.3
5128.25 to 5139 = -0.1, 19.4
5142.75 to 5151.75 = -0.1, 19.4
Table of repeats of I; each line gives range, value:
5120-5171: 20.7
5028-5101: 21.33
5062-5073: 20.35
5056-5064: 20.48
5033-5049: 20.58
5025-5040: 20.57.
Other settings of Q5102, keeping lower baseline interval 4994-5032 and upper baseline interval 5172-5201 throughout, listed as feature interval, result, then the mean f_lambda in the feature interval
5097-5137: -1.6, 19.7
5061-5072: -0.2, 19.6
